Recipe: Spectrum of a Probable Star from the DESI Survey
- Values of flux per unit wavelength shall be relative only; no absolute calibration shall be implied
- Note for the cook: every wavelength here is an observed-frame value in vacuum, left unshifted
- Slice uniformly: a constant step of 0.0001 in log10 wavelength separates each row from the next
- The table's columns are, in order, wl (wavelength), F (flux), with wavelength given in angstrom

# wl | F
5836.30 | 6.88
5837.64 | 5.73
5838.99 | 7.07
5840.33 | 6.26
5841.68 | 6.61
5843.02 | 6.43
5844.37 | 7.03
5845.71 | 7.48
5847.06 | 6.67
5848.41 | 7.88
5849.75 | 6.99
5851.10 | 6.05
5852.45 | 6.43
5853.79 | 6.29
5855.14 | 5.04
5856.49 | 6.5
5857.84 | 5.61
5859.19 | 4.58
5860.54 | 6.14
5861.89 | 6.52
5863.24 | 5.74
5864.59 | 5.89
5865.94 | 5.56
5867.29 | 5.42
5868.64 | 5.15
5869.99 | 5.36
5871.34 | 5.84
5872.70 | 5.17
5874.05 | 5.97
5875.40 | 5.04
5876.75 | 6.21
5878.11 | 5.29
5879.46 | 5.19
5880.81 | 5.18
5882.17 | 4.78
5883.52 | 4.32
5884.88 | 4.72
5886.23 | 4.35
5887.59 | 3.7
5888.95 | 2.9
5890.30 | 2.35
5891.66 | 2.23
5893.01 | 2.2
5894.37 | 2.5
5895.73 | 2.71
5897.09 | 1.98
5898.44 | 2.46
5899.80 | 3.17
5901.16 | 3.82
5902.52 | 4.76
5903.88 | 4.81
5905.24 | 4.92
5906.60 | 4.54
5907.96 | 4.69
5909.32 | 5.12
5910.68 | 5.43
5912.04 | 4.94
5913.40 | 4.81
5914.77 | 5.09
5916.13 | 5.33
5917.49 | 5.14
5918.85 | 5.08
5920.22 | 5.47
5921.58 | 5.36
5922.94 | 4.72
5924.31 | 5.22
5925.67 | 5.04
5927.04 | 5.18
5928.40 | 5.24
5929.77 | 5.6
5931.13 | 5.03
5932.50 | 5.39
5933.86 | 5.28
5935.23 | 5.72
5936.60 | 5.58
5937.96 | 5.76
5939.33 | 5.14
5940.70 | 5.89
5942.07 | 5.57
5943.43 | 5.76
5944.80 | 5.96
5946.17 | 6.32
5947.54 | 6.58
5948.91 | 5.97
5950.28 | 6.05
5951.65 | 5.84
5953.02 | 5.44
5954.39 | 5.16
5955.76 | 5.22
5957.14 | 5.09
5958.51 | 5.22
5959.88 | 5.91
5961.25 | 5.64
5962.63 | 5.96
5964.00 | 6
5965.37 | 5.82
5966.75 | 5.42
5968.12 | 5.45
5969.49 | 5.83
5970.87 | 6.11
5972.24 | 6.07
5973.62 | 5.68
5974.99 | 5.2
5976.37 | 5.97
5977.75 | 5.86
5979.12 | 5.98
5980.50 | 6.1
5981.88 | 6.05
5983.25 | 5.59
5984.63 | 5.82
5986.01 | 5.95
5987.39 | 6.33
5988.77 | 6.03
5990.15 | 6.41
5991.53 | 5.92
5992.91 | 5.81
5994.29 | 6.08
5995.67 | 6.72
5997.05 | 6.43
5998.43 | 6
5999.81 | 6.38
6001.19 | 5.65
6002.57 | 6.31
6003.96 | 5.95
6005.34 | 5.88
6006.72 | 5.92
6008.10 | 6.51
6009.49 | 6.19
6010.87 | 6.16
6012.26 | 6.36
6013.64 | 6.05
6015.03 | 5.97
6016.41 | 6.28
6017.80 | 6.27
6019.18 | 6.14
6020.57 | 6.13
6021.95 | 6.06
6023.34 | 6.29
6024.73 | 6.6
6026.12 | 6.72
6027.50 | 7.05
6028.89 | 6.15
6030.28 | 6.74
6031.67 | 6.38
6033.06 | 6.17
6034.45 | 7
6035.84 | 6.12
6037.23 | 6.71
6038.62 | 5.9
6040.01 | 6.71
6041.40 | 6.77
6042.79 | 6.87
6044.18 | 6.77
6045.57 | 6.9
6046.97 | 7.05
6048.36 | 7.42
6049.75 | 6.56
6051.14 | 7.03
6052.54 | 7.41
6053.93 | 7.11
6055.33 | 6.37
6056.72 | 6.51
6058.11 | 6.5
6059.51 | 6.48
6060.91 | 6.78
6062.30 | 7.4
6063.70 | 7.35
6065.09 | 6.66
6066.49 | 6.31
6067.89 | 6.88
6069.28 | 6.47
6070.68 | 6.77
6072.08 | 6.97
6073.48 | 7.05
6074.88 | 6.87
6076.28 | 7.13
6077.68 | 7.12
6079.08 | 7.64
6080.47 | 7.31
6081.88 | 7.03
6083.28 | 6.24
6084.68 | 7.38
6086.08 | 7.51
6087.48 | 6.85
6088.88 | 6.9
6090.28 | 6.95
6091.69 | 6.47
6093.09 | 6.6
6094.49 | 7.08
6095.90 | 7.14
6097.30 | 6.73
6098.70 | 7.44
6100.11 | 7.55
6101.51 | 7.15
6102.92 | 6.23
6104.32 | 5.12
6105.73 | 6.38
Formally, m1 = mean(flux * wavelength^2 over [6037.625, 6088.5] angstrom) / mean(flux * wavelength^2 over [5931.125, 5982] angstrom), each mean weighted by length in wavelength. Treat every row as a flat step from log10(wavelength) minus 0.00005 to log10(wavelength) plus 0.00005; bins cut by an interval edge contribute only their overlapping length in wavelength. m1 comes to 1.25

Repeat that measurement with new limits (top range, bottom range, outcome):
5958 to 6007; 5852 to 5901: 1.32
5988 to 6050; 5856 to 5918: 1.43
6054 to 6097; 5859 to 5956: 1.47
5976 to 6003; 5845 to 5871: 1.05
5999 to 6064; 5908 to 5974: 1.22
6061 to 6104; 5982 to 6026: 1.16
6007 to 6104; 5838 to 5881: 1.19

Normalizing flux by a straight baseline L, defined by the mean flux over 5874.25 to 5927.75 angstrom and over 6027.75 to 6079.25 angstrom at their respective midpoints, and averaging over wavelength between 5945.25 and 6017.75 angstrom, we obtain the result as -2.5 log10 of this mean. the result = -0.056 mag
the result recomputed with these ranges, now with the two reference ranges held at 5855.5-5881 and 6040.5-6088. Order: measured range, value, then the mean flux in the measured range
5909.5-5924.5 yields 0.16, 5.14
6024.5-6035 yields 0.02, 6.59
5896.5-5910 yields 0.40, 4.04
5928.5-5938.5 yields 0.11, 5.46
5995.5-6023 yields 0.07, 6.16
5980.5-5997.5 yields 0.06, 6.09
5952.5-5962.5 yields 0.15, 5.41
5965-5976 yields 0.11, 5.7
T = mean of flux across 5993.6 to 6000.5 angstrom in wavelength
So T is 6.33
